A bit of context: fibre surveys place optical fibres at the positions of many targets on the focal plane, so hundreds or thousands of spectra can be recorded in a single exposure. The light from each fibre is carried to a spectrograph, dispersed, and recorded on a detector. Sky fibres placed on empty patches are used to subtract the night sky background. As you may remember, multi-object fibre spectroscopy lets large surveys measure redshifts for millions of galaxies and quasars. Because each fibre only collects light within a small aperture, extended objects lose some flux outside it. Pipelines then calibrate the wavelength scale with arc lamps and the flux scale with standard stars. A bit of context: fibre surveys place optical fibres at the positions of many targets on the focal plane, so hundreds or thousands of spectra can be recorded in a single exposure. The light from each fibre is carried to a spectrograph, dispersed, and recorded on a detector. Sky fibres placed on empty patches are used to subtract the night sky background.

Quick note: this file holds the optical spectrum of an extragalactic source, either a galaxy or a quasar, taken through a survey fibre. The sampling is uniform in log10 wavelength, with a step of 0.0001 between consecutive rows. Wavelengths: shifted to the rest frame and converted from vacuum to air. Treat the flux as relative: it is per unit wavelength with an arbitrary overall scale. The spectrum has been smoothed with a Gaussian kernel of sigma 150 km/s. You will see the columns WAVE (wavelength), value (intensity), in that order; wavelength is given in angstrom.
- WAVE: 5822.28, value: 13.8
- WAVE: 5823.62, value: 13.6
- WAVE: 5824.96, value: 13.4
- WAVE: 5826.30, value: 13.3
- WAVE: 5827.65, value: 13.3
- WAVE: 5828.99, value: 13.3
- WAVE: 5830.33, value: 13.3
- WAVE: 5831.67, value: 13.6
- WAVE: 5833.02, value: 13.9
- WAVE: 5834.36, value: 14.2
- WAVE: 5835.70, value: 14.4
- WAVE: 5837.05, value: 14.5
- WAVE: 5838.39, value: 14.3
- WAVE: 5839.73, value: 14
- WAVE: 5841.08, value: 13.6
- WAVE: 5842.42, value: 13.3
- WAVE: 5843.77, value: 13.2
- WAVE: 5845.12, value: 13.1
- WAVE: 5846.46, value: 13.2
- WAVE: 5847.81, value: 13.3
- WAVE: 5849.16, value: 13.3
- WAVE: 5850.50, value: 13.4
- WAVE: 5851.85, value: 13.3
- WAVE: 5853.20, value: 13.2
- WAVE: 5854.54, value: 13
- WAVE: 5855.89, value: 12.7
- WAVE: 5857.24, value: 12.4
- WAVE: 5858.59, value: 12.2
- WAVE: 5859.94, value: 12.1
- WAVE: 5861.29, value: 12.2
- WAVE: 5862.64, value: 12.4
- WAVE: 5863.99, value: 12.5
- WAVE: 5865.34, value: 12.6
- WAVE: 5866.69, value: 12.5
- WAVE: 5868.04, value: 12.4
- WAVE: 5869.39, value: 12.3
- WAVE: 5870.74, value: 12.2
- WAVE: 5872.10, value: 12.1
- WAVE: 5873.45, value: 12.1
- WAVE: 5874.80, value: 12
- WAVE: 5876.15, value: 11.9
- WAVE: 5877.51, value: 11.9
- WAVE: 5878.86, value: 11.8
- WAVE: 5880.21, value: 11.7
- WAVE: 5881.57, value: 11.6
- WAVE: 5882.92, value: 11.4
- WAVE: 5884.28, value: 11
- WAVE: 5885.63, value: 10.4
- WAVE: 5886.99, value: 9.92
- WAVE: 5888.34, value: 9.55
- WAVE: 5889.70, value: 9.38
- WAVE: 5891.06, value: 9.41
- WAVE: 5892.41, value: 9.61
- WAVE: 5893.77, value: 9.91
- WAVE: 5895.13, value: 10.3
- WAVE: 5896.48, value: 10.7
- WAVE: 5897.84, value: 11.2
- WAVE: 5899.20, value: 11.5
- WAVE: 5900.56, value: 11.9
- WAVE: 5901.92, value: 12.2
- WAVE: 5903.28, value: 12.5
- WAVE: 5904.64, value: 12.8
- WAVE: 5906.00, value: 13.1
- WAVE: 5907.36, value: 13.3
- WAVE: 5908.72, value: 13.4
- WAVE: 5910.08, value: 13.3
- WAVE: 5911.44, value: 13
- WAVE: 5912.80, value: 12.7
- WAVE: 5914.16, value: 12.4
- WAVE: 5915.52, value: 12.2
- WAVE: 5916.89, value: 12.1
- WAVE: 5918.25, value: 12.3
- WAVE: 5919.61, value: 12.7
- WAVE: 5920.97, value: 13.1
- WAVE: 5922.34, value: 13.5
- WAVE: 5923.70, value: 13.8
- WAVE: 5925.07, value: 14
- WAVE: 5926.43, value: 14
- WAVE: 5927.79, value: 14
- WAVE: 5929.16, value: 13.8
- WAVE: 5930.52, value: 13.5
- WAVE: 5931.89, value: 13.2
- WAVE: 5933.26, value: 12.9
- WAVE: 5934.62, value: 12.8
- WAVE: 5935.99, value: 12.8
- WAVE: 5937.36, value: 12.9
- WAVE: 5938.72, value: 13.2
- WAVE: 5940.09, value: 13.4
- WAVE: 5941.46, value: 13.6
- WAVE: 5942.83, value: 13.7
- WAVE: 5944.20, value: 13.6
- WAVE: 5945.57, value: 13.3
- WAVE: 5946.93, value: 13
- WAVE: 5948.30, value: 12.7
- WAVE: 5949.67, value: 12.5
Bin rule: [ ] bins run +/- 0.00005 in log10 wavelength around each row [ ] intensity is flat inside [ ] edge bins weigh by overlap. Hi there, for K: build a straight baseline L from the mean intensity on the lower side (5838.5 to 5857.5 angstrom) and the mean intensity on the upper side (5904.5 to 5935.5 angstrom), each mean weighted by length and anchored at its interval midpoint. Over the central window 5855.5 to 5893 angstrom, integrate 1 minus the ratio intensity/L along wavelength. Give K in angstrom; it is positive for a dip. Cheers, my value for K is 4.7 angstrom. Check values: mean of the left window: 13.3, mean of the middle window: 11.6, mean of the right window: 13.1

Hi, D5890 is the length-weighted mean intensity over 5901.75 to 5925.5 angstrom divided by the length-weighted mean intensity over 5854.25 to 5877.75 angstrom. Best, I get 1.05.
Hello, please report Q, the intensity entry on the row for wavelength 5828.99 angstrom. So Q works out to 13.3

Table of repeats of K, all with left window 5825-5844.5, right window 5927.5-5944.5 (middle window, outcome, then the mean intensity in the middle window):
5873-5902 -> 5.5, 10.9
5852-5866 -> 1.1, 12.6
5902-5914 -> 0.4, 12.9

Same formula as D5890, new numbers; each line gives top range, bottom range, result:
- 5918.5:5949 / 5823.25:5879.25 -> 1.03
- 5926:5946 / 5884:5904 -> 1.26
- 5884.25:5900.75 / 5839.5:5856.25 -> 0.78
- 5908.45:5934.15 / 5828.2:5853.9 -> 0.97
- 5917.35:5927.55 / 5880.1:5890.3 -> 1.26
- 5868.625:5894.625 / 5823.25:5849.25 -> 0.81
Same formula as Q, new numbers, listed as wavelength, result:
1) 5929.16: 13.8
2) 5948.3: 12.7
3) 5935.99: 12.8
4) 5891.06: 9.41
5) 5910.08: 13.3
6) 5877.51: 11.9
